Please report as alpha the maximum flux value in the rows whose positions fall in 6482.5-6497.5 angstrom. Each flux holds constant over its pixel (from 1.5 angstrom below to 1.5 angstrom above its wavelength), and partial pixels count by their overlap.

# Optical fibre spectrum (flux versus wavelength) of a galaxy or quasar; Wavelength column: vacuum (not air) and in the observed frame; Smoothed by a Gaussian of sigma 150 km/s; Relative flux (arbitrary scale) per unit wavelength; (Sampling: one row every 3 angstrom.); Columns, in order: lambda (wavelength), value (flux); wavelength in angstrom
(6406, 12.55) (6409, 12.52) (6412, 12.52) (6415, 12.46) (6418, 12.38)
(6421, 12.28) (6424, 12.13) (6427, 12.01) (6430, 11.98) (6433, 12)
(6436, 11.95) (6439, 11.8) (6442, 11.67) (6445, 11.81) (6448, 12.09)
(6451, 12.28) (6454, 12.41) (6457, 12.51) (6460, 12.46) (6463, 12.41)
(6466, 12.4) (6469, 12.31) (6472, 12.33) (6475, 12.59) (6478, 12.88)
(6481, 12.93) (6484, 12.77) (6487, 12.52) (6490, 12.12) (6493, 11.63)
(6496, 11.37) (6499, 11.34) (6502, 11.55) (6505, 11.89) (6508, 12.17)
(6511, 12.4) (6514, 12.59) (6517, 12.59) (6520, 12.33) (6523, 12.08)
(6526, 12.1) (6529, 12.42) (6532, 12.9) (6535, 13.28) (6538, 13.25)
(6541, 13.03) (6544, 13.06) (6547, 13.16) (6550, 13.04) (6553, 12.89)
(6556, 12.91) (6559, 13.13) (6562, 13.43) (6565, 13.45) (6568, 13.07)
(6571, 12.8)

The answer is 12.77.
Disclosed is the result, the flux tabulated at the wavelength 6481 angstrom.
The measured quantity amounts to 12.93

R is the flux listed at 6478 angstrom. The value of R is 12.88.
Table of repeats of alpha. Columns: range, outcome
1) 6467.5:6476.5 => 12.59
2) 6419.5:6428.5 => 12.28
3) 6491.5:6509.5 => 12.17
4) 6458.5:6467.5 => 12.46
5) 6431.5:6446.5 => 12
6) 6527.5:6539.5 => 13.28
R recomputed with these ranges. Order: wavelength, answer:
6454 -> 12.41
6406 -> 12.55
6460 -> 12.46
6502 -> 11.55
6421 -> 12.28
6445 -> 11.81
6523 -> 12.08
